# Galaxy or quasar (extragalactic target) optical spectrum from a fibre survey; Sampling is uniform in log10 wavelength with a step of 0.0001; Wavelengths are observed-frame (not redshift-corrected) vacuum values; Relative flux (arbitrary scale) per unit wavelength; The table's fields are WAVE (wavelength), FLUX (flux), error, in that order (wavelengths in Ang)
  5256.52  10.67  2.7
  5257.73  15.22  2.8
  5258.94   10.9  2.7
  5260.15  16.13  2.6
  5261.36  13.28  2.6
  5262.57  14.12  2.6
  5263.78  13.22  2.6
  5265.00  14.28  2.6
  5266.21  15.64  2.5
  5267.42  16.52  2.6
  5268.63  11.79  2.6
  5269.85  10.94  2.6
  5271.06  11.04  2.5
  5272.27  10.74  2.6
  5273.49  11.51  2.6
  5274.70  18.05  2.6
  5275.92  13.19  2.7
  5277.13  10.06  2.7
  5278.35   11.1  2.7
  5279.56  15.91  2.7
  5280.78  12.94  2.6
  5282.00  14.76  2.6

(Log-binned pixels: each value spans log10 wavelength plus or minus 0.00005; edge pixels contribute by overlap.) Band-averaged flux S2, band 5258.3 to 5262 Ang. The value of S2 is 13.5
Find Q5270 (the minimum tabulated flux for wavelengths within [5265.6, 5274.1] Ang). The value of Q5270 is 10.74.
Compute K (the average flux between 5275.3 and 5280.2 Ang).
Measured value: 12.6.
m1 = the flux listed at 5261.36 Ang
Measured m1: 13.28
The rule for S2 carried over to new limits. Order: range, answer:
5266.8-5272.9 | 12.2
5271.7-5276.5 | 13.4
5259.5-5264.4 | 14.2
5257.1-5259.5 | 13.1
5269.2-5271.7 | 11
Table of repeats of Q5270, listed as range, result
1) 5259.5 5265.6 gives 13.22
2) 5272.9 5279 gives 10.06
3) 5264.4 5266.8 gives 14.28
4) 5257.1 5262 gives 10.9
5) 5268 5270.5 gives 10.94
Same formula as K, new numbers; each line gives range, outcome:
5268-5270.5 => 11.4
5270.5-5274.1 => 11.1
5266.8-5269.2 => 14.2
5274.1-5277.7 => 13.8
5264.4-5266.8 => 15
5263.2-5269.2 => 14.3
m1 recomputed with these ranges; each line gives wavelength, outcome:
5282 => 14.76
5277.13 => 10.06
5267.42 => 16.52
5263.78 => 13.22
